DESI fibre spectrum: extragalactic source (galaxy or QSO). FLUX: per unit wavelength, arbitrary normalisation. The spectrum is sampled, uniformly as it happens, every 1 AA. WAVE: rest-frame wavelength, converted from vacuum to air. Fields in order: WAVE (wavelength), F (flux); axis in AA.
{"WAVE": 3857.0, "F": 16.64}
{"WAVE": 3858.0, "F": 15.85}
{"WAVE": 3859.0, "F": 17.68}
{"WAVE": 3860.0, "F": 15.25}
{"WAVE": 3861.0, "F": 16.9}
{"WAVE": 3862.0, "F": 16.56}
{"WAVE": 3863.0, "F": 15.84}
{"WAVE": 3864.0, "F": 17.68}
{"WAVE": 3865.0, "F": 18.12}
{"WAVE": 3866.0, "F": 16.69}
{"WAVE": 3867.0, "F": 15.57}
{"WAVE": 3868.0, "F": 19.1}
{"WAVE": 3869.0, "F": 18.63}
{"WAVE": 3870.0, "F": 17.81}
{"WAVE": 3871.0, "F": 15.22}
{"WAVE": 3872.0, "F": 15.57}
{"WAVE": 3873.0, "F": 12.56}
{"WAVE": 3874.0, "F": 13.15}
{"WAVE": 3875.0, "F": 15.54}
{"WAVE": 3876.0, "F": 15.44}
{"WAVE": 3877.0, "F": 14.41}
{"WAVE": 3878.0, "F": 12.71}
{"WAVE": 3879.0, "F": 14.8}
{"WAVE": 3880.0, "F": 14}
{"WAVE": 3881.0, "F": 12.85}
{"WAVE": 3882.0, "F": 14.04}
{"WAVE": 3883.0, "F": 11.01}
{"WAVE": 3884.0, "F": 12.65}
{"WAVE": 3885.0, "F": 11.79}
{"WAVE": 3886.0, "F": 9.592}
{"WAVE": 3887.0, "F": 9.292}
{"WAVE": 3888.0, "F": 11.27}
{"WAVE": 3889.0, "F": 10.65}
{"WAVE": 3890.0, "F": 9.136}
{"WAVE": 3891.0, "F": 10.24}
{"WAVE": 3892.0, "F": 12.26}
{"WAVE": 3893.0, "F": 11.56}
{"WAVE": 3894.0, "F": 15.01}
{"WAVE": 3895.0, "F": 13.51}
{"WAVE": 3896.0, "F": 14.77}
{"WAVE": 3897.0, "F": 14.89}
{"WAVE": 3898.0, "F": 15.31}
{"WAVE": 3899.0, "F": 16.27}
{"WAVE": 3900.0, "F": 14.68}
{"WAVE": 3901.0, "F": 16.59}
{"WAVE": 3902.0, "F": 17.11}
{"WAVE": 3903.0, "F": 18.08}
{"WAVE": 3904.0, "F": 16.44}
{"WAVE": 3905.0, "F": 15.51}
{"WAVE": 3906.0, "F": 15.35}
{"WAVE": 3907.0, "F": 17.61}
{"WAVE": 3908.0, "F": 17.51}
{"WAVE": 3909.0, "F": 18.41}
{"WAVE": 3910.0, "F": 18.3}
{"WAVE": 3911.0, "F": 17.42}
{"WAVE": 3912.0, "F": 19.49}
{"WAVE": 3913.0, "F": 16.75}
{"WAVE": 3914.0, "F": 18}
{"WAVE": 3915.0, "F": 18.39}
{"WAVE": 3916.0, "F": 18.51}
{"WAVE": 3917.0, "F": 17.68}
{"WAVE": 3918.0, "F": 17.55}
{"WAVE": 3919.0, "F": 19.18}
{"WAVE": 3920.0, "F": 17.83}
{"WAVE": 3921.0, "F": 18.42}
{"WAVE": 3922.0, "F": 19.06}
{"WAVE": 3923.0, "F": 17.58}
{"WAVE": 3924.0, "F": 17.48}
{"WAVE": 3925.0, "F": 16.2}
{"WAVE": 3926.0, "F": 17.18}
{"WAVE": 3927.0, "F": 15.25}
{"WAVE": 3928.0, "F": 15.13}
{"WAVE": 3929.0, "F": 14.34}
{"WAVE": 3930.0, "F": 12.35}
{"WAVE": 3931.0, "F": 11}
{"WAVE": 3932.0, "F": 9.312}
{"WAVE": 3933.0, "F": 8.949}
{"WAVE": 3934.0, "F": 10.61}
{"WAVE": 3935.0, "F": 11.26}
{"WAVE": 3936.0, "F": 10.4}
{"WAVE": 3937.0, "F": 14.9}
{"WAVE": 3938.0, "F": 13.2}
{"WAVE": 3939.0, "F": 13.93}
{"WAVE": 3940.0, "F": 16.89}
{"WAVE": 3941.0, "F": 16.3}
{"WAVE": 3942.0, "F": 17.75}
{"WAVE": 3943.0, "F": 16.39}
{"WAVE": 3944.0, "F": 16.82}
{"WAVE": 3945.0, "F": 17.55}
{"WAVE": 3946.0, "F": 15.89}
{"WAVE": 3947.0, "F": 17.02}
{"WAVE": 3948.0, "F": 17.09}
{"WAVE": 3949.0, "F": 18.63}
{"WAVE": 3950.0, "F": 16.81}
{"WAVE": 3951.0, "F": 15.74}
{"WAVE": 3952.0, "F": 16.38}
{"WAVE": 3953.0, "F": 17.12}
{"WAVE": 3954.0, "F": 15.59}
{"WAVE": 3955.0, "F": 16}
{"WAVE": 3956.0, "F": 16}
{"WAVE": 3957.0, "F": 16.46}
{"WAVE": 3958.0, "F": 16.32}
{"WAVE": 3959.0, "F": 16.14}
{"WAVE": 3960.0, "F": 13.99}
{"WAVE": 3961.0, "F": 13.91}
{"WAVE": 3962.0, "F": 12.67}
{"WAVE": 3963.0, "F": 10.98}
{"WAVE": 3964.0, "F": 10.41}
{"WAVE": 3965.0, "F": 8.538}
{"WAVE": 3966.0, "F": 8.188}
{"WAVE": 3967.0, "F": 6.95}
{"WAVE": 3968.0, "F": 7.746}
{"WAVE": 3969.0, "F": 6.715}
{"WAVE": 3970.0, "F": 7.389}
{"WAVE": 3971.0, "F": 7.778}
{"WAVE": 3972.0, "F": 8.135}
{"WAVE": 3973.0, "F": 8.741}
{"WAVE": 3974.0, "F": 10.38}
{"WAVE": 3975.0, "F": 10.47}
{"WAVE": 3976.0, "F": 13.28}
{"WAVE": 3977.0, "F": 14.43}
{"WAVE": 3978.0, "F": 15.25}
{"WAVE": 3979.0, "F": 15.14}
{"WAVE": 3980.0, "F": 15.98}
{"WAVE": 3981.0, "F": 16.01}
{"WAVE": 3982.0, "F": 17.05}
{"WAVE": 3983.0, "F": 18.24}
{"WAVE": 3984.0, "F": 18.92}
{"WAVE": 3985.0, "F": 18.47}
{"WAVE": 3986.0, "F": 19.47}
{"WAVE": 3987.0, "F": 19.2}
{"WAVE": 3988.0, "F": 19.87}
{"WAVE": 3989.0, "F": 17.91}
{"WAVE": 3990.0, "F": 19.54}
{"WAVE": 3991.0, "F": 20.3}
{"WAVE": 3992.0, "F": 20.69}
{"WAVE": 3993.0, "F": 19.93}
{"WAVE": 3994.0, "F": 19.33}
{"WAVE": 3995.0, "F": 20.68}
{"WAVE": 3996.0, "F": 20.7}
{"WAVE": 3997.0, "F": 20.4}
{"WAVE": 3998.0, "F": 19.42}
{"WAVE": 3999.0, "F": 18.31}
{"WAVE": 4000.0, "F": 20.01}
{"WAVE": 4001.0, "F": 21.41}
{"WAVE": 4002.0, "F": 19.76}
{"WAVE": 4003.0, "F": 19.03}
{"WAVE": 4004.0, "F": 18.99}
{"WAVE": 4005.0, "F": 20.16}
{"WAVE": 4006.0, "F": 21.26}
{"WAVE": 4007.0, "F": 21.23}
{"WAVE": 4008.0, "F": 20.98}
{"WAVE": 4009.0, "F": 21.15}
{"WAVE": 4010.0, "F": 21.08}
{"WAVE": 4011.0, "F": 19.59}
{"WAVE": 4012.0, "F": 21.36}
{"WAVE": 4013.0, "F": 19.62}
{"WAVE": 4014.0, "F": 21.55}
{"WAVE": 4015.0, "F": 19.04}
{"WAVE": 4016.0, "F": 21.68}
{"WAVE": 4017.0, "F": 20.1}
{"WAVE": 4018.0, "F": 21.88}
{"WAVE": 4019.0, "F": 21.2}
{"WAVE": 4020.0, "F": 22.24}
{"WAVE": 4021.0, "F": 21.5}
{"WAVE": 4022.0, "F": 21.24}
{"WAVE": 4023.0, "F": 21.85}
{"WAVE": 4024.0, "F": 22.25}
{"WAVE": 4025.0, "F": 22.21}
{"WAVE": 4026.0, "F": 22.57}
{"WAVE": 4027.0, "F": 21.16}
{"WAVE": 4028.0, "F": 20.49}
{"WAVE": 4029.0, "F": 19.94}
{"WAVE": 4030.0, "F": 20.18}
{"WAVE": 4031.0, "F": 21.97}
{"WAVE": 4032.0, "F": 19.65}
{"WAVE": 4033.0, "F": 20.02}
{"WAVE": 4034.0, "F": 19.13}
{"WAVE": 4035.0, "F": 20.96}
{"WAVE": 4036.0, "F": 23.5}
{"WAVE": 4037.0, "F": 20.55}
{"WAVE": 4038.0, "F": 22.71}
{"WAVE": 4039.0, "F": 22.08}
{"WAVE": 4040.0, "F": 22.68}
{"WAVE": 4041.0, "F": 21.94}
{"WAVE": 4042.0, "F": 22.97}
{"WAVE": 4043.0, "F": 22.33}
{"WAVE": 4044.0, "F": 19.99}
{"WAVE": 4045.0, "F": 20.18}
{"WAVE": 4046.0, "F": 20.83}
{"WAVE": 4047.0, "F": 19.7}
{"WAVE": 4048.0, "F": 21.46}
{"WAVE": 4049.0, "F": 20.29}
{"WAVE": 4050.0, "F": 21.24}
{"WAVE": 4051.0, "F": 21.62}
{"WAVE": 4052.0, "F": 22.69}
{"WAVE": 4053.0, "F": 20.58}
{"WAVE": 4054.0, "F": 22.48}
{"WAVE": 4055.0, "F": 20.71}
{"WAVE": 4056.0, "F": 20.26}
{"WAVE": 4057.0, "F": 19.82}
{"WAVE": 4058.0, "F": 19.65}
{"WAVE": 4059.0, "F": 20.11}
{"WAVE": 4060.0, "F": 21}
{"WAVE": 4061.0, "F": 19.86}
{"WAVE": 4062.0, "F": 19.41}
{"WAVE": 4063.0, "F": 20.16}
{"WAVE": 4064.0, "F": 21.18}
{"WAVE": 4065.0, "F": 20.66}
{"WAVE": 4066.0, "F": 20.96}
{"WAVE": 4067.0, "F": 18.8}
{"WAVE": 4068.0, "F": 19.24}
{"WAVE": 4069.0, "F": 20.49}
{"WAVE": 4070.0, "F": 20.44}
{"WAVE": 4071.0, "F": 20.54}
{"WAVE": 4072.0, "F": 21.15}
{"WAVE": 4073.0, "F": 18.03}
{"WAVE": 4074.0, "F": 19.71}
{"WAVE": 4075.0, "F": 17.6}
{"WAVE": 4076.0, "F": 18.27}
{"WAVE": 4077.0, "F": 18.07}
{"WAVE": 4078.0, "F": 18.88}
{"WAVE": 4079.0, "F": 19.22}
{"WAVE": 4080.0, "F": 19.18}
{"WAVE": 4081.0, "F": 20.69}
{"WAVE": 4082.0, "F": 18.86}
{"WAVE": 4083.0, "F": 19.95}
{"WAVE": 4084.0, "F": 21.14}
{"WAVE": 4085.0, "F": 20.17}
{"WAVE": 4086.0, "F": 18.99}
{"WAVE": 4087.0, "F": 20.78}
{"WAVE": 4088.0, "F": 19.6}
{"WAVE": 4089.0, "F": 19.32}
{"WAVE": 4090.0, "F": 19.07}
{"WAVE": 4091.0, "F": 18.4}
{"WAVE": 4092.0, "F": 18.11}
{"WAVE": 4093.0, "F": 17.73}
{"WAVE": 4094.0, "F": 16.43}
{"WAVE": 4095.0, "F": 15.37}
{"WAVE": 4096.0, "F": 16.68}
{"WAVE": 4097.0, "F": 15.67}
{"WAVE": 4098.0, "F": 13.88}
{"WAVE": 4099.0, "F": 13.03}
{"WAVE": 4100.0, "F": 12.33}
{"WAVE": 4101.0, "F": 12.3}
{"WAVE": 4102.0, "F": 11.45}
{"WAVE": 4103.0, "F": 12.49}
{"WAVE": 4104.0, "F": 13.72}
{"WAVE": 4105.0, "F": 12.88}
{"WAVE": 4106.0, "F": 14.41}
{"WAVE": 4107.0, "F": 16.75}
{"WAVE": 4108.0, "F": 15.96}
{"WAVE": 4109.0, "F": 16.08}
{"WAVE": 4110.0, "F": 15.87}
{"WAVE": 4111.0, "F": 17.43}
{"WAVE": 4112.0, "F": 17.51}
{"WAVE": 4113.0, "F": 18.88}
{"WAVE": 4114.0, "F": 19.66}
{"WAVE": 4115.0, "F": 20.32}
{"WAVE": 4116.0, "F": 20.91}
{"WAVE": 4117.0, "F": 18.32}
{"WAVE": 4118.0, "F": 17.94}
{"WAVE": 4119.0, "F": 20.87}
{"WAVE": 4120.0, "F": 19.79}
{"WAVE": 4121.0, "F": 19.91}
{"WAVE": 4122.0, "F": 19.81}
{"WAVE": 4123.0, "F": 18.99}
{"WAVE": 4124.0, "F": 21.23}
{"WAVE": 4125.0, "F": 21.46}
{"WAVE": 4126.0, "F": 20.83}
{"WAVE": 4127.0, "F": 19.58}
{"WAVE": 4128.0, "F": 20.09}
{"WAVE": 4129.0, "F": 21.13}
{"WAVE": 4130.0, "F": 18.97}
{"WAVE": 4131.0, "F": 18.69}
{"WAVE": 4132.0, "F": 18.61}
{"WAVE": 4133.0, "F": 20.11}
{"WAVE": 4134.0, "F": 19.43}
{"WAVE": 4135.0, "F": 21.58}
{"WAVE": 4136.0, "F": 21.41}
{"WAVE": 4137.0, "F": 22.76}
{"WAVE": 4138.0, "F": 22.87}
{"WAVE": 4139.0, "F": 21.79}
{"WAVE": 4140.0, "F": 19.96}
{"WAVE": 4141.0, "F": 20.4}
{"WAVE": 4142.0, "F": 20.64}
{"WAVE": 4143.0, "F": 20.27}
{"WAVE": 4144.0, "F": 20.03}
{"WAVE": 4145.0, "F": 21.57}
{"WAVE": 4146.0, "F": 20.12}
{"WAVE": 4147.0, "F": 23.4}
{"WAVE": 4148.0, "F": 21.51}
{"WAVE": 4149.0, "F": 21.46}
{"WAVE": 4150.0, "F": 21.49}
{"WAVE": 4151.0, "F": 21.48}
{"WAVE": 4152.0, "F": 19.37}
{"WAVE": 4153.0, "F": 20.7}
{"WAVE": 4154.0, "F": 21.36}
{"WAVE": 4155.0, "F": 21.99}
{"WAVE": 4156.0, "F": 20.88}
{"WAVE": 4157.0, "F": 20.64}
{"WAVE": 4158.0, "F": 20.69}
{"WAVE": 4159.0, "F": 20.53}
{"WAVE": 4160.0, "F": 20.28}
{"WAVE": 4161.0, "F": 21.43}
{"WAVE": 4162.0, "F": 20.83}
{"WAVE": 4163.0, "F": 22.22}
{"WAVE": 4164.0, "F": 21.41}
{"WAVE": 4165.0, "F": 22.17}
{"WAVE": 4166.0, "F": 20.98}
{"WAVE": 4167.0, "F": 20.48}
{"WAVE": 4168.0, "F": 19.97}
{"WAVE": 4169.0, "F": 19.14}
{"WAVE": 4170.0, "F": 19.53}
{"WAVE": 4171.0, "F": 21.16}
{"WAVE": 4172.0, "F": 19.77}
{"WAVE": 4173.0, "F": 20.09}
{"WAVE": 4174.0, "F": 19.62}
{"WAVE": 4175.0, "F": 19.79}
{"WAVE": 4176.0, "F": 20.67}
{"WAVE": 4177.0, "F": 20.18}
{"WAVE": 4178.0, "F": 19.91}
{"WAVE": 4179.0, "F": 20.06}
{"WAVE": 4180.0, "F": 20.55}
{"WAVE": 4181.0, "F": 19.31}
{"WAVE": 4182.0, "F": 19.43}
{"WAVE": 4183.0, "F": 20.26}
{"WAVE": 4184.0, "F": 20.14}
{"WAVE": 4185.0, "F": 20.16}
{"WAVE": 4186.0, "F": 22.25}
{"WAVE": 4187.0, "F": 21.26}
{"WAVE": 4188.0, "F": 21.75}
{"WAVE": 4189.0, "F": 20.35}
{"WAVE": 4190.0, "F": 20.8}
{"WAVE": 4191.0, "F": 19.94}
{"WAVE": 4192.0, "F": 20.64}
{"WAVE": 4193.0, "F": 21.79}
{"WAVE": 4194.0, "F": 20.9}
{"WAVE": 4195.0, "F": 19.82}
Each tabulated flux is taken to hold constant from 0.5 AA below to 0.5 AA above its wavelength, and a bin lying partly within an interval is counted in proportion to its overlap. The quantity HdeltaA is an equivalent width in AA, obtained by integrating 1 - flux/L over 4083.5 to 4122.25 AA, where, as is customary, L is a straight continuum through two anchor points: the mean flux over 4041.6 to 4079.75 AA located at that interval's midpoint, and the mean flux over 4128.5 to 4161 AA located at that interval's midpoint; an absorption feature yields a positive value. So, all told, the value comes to 6.4 AA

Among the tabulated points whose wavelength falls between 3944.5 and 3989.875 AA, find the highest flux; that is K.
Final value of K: 19.87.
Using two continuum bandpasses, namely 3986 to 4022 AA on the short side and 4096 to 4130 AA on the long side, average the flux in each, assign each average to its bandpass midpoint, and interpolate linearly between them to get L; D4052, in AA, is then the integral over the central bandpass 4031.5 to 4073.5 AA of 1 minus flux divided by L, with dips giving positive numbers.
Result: -3.9 AA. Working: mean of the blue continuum 20.3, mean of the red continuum 17.3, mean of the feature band 20.8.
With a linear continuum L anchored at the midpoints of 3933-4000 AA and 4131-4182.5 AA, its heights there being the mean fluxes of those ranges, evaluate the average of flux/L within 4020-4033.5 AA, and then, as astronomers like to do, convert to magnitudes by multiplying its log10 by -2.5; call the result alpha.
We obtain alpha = -0.25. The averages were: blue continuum 15.1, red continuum 20.7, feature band 21.2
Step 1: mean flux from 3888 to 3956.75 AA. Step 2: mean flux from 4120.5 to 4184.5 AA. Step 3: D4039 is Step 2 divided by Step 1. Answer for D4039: 1.3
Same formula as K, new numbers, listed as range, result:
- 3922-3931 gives 19.06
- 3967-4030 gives 22.57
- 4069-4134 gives 21.46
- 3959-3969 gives 16.14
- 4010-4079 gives 23.5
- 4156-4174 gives 22.22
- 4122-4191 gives 23.4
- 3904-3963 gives 19.49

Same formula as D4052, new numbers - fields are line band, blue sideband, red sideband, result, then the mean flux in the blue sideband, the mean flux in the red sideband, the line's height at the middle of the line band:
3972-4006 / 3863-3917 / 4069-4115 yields -3.0 AA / 15.1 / 17.5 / 16.2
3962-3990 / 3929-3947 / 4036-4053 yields 6.0 AA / 13.8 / 21.5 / 16.6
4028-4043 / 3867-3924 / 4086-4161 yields -3.2 AA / 15.3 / 18.9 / 17.5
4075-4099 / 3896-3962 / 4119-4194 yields 1.1 AA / 16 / 20.6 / 19.2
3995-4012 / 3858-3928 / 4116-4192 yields -2.5 AA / 15.5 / 20.5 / 17.7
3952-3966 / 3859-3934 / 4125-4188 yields 2.1 AA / 15.2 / 20.7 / 16.5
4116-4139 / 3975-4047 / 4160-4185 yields 0.0 AA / 20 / 20.4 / 20.3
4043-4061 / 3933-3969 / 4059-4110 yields -4.0 AA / 14.1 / 17.9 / 17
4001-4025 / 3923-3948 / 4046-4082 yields -4.0 AA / 14.5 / 20.1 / 17.9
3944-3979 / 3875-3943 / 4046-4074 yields 7.4 AA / 14.8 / 20.5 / 16.8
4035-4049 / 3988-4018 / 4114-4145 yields -0.9 AA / 20.2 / 20.3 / 20.2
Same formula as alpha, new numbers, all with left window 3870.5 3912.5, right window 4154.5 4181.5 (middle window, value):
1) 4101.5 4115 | 0.212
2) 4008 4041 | -0.218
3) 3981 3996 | -0.164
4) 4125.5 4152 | -0.047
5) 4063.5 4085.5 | -0.072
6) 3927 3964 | 0.064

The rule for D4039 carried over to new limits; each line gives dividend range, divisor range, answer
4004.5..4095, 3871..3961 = 1.35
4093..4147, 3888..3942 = 1.20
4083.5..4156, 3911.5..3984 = 1.30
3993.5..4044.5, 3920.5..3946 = 1.42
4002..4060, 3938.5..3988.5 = 1.46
